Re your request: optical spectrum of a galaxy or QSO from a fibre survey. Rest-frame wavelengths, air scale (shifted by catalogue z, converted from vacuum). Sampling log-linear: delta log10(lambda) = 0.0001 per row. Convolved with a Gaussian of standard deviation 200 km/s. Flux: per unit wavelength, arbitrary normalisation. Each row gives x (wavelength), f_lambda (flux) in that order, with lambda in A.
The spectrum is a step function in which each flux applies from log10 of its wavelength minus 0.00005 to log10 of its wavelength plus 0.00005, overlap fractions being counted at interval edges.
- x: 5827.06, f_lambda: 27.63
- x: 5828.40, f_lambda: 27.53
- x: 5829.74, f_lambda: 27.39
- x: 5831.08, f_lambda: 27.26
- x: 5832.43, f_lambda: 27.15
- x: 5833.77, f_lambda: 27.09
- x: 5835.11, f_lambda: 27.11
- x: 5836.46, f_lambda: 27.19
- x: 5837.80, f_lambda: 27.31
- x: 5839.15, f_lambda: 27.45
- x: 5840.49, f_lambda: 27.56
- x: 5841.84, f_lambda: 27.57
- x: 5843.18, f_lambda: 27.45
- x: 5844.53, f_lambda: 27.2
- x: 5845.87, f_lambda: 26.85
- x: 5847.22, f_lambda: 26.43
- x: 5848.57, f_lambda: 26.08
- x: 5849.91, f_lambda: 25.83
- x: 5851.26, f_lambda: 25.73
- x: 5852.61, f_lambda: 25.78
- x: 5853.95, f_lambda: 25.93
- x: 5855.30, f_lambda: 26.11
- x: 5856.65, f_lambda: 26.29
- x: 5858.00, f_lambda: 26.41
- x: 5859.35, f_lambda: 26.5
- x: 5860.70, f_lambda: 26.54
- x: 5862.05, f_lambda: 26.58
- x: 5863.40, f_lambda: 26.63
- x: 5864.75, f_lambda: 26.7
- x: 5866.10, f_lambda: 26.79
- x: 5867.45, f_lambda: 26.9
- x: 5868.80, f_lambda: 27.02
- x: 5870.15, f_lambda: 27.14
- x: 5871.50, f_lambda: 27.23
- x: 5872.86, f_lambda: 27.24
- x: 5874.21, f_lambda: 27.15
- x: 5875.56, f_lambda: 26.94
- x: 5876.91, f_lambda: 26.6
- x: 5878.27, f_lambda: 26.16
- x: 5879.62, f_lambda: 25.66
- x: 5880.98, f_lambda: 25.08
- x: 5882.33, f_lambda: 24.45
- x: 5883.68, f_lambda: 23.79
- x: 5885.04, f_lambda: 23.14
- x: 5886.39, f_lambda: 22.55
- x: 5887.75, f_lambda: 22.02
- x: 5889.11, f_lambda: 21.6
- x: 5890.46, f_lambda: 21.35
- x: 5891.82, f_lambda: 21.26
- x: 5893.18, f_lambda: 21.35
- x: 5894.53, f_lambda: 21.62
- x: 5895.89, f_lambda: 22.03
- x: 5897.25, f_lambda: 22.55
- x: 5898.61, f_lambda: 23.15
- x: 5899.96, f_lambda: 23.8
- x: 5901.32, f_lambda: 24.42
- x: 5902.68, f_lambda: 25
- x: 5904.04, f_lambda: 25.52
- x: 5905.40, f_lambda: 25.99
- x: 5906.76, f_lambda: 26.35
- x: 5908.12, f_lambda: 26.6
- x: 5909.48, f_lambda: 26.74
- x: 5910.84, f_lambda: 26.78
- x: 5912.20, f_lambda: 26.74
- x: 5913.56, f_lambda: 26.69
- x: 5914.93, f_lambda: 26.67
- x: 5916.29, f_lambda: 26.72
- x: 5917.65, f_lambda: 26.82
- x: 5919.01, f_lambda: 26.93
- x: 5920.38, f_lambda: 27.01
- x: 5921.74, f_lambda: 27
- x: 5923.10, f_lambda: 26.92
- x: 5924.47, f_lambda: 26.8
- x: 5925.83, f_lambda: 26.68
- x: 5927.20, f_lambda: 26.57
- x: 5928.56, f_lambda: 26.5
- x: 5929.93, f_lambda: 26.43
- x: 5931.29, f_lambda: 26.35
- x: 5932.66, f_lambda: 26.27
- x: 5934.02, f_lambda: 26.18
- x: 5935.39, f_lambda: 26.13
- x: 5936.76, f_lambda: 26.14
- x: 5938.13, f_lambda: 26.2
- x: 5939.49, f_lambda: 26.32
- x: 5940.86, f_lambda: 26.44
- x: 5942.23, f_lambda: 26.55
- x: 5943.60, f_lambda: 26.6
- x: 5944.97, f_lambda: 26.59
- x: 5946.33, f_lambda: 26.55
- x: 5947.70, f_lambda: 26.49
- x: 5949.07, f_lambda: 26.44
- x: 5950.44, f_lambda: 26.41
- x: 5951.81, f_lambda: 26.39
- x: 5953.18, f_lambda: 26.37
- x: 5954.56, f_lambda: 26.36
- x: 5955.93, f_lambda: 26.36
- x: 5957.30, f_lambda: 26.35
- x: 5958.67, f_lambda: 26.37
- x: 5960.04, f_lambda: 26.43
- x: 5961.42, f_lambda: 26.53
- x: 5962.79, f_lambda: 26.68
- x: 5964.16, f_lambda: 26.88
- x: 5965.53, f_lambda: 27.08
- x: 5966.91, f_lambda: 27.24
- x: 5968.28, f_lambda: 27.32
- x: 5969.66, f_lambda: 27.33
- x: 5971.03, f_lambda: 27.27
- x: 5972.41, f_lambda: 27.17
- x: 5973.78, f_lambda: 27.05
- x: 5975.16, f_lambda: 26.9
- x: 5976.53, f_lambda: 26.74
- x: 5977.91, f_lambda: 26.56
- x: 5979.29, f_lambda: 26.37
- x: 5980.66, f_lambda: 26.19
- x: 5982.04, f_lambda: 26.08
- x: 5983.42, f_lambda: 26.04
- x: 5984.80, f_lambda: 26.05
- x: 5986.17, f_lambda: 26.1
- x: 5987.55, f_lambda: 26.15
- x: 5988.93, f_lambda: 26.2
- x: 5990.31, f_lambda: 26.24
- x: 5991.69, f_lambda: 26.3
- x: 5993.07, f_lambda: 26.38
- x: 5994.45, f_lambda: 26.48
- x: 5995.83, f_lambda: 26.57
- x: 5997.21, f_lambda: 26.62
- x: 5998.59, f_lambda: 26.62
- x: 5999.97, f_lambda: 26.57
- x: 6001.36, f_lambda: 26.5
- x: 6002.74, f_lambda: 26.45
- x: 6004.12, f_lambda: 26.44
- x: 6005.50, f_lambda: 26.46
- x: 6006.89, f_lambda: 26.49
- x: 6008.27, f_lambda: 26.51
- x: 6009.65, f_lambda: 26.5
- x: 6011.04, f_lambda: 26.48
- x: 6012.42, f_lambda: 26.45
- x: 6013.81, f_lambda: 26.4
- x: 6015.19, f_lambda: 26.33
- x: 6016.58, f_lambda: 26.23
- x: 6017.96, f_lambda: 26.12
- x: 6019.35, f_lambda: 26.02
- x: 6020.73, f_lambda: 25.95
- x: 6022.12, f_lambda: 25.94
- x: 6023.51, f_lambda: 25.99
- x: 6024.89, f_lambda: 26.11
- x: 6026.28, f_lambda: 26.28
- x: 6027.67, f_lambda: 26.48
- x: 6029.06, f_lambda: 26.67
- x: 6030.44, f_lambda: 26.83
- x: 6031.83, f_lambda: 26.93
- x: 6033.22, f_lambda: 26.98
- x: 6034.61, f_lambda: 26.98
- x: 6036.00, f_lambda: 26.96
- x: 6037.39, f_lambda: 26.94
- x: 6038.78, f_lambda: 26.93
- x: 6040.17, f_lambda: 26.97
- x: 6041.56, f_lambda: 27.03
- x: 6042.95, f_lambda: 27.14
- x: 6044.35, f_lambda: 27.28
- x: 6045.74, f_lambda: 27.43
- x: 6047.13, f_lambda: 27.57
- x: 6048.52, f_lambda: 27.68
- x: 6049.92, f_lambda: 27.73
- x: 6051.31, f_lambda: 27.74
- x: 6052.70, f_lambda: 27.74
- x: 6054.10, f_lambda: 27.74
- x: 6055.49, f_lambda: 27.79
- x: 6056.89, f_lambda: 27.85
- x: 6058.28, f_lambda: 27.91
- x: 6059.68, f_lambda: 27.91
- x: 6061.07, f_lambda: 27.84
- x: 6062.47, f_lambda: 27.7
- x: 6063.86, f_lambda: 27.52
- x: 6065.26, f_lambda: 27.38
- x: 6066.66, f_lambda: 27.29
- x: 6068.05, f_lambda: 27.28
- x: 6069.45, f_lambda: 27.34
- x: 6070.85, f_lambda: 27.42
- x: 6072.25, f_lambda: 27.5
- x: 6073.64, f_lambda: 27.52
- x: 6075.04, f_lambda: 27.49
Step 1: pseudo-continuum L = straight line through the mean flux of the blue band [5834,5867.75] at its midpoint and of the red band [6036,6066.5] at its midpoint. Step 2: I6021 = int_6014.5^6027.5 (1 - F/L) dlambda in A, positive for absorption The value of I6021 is 0.6 A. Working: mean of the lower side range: 26.7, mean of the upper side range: 27.5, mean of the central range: 26.1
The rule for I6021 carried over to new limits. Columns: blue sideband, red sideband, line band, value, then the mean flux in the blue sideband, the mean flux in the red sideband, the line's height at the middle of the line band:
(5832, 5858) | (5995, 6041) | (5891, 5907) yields 1.9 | 26.7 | 26.5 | 26.7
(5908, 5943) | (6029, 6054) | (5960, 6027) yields 1.2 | 26.6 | 27.2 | 27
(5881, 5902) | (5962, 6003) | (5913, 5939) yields -2.6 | 22.7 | 26.6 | 24.2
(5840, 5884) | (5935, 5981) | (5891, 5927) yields 1.7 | 26.5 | 26.6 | 26.5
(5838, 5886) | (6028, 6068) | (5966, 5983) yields 0.1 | 26.4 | 27.4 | 27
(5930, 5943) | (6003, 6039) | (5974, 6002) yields 0.0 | 26.3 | 26.5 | 26.4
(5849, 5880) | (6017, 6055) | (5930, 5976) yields 0.2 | 26.5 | 26.9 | 26.7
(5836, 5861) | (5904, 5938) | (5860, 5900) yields 2.8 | 26.6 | 26.6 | 26.6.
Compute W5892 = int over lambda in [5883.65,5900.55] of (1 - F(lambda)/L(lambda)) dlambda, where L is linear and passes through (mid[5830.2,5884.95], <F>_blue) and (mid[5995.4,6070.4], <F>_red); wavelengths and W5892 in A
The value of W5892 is 2.8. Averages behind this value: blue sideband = 26.5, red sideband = 26.9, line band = 22.3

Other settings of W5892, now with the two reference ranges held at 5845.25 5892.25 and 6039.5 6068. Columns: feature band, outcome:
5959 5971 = -0.2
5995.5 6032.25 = 1.0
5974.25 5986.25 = 0.2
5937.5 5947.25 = 0.0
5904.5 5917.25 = -0.3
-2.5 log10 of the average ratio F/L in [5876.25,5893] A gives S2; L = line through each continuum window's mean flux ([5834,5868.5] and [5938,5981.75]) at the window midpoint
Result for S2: 0.14 mag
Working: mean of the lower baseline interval 26.7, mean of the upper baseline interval 26.6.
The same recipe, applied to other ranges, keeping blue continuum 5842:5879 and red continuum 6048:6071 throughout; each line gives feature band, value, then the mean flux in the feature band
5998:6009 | 0.03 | 26.5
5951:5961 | 0.03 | 26.4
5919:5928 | 0.00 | 26.8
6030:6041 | 0.02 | 26.9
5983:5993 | 0.04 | 26.2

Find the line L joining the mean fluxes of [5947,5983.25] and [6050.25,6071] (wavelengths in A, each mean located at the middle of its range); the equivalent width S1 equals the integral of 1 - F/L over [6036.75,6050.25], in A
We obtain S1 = 0.1 A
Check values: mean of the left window 26.7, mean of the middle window 27.2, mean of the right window 27.6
